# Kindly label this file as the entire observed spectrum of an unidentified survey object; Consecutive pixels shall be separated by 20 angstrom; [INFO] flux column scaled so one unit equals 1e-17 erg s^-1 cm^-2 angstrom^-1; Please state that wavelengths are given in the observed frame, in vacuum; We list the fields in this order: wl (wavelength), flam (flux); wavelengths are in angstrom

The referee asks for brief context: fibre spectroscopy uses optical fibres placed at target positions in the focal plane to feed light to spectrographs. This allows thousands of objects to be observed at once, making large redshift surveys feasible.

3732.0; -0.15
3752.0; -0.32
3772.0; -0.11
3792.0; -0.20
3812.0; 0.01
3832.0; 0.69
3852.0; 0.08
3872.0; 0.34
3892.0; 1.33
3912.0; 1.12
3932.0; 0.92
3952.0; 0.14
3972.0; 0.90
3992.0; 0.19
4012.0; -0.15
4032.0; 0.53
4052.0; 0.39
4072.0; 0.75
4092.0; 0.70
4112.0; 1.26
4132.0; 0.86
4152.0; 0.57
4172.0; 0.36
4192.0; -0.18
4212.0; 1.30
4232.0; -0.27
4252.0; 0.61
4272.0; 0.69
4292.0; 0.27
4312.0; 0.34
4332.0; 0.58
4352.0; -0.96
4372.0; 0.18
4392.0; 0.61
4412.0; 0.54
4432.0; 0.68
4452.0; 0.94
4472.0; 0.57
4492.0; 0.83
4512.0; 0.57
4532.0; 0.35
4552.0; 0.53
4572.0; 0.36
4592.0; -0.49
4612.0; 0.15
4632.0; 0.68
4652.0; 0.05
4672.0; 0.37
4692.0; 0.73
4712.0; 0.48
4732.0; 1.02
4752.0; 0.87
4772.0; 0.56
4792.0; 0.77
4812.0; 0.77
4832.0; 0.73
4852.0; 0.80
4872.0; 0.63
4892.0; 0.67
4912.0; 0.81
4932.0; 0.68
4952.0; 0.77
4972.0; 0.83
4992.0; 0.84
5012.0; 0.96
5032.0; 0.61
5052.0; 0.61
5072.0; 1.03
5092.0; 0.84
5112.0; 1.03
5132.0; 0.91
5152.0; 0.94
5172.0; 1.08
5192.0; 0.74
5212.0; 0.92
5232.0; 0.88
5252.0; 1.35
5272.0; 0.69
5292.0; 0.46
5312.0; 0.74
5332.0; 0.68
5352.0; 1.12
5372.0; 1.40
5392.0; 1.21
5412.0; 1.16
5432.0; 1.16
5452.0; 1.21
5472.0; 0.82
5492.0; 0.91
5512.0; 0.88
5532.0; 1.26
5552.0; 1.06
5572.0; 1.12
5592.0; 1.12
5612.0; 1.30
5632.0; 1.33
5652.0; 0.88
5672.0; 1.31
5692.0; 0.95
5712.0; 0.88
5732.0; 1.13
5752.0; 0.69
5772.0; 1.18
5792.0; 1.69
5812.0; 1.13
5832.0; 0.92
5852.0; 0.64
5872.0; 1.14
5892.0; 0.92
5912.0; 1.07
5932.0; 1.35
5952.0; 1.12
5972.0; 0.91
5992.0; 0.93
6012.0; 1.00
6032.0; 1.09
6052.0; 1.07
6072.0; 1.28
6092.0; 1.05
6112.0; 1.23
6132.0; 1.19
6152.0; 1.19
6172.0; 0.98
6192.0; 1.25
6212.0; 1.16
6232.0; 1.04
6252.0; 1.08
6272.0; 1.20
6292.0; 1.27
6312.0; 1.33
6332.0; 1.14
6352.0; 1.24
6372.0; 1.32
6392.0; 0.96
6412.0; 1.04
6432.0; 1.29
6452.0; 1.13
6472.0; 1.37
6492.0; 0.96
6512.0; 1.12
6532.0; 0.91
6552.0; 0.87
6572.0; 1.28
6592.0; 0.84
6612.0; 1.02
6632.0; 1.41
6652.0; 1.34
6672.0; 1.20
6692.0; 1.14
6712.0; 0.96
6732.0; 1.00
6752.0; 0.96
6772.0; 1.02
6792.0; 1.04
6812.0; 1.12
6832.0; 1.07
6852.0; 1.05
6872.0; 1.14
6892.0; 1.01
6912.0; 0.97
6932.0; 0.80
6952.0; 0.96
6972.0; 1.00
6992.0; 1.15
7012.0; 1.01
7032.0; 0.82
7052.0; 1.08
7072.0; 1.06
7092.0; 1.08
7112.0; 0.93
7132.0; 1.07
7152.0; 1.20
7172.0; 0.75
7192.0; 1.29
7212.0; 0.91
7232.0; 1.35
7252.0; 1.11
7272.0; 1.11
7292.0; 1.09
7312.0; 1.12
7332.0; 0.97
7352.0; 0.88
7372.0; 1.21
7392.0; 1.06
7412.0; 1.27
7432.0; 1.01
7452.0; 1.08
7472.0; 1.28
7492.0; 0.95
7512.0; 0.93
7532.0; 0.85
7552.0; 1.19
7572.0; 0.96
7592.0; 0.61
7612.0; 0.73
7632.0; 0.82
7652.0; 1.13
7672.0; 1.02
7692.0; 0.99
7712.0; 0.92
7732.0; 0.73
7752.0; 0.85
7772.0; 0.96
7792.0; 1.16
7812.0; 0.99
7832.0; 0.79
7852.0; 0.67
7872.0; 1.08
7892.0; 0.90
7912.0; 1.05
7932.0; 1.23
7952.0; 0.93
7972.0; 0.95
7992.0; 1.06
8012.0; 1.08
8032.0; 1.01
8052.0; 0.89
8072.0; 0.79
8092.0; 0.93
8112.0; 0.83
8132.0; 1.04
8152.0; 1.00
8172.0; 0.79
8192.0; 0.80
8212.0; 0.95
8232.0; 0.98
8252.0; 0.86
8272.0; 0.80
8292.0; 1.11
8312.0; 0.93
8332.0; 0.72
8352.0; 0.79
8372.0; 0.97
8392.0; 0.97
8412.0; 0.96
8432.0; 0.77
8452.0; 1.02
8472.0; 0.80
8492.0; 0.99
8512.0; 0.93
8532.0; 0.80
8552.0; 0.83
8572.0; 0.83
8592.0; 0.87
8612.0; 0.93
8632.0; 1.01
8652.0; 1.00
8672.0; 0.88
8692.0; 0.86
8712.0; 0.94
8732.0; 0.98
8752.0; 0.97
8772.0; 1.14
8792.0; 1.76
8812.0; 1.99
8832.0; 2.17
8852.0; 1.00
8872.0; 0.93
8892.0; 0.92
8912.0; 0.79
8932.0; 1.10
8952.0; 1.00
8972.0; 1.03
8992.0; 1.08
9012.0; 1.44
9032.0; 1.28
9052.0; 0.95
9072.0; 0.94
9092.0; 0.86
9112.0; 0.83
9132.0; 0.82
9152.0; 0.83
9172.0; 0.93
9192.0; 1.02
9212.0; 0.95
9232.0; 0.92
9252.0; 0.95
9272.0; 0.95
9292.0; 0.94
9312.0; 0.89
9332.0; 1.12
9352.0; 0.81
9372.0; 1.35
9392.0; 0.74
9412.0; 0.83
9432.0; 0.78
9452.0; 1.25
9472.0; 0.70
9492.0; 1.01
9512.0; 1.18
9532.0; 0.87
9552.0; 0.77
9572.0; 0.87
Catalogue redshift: 0.34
